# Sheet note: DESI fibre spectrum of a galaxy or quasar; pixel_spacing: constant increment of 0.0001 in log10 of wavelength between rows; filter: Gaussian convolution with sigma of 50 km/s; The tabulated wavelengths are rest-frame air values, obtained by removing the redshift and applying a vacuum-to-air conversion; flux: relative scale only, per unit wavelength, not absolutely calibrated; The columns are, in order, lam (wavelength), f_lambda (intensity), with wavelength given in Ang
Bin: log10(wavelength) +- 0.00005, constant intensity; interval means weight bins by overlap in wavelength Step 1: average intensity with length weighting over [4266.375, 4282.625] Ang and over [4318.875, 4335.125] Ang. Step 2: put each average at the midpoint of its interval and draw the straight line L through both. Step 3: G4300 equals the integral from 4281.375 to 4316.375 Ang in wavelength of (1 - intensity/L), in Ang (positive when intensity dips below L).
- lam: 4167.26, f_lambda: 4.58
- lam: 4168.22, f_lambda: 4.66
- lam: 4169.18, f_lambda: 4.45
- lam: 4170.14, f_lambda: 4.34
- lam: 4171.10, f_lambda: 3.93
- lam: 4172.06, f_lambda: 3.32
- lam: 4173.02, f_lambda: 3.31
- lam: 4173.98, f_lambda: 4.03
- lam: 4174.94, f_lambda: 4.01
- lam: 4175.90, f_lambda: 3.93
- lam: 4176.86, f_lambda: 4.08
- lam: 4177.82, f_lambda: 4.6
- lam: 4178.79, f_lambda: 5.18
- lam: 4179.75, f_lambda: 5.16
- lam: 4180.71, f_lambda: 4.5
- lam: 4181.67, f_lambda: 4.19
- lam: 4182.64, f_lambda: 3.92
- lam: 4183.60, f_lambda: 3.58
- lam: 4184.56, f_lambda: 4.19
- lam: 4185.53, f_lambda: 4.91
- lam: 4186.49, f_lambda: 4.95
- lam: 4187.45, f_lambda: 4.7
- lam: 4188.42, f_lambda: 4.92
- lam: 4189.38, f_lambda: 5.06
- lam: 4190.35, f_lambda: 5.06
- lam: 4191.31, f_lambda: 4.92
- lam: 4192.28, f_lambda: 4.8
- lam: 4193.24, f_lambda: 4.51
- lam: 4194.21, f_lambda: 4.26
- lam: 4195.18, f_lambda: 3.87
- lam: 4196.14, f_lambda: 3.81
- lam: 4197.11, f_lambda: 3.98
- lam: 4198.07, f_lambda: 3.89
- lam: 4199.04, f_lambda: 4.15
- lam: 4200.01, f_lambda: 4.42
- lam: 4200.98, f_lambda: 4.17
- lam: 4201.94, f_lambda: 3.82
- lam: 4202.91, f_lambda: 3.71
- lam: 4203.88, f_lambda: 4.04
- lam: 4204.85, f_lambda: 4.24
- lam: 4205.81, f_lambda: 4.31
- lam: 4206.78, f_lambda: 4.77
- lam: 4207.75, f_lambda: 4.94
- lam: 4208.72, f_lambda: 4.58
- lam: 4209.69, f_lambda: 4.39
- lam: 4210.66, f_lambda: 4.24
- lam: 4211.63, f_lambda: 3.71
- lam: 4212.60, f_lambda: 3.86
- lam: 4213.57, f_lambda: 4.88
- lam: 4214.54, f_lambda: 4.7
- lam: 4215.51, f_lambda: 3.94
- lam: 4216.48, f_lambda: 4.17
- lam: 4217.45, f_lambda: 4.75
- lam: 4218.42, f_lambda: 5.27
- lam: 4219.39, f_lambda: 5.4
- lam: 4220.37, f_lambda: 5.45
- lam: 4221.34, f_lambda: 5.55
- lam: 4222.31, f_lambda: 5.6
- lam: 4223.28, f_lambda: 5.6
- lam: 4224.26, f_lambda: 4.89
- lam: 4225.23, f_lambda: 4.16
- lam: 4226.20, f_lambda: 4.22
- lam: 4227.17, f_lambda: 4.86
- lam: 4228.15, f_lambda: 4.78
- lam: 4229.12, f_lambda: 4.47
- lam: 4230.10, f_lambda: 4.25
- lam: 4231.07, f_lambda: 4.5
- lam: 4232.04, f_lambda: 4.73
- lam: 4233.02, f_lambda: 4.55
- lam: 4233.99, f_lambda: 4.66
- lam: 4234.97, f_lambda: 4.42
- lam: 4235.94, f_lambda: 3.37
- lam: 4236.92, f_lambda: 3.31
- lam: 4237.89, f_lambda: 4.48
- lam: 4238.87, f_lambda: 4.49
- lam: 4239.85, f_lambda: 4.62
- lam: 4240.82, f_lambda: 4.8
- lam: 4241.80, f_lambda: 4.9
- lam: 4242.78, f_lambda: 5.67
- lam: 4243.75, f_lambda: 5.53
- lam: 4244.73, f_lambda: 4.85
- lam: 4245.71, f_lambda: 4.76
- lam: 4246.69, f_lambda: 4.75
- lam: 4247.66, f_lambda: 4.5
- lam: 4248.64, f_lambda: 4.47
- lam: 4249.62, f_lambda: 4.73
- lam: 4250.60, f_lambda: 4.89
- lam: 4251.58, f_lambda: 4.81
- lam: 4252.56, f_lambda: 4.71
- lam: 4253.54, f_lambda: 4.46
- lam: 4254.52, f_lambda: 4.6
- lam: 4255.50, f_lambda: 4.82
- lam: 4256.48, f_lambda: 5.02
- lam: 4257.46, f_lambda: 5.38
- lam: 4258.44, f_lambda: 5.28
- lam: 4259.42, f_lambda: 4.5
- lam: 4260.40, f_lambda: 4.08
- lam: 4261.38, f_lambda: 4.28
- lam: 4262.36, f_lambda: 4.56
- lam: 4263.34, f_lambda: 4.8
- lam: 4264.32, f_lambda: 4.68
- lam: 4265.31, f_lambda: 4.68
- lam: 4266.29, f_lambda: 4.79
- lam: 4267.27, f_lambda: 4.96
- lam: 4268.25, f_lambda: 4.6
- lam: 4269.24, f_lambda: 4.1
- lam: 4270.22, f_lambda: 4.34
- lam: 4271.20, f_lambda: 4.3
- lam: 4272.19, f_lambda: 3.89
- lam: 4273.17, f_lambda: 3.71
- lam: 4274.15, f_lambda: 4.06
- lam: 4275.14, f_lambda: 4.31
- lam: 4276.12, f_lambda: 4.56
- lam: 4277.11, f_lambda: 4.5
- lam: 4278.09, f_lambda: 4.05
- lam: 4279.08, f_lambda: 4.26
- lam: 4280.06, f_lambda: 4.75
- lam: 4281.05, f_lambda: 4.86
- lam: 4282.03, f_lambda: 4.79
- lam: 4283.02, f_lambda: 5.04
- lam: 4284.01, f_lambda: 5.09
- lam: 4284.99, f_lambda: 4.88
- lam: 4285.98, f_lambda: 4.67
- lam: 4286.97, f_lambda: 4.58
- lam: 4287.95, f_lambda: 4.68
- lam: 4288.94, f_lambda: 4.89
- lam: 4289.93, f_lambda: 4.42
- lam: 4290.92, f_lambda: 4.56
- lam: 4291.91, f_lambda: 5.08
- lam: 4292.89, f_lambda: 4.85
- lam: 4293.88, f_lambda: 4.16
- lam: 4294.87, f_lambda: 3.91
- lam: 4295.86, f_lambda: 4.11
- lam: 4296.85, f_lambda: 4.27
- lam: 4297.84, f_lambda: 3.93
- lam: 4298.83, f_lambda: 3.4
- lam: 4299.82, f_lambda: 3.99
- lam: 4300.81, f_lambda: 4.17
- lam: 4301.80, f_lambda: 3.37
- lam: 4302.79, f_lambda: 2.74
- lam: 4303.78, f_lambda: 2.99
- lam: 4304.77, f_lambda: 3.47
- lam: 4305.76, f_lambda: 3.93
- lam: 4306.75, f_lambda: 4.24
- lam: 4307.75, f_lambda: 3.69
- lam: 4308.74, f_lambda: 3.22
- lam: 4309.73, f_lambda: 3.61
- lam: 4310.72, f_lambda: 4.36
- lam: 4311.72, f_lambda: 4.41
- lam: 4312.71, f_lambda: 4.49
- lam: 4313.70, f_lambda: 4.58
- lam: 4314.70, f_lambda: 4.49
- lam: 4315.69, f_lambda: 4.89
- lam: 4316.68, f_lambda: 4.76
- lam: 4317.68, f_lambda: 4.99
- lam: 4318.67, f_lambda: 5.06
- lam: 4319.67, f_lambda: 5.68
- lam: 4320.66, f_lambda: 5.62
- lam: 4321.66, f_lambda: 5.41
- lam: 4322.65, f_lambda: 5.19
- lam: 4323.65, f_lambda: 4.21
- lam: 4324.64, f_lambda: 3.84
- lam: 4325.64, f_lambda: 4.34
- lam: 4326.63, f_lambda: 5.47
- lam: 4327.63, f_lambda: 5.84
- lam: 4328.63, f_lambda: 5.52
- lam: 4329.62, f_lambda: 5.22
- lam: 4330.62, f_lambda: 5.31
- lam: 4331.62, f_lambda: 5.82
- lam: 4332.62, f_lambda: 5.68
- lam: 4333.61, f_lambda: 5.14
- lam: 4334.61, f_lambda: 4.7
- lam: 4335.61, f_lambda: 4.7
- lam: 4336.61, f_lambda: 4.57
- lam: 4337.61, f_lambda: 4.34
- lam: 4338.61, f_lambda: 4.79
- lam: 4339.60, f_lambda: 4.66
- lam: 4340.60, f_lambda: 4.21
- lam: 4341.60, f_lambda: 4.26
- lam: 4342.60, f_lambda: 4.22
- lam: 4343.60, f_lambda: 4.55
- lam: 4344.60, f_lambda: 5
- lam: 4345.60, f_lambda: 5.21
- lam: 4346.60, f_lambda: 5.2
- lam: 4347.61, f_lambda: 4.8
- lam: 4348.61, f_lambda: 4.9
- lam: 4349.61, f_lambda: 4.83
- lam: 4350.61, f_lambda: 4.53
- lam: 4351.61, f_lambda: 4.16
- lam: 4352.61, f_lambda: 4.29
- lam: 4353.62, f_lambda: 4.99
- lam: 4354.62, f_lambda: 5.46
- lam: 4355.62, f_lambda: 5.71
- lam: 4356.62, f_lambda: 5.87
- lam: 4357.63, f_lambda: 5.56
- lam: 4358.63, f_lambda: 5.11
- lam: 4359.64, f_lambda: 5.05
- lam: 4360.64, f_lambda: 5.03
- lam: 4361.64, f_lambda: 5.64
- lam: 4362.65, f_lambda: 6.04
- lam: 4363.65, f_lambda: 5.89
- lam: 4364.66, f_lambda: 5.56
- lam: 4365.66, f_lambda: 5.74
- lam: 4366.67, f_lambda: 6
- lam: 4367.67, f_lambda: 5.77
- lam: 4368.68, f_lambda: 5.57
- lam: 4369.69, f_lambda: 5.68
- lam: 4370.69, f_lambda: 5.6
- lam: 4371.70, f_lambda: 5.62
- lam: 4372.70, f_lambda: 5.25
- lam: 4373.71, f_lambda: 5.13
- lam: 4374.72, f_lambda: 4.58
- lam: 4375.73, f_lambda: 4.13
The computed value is 3.8 Ang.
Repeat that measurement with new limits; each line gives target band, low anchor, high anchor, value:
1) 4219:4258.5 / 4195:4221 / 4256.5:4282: -2.9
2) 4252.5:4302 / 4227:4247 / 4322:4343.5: 2.3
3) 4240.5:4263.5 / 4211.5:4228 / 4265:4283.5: -1.1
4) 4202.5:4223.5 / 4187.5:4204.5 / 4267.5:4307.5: -1.6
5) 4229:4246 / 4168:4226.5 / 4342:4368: 0.2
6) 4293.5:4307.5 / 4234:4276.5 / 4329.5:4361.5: 2.9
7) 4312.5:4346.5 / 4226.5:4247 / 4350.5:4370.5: 1.9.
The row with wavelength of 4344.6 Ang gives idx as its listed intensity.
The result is 5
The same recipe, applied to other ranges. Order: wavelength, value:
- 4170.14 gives 4.34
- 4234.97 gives 4.42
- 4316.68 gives 4.76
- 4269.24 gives 4.1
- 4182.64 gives 3.92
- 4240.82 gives 4.8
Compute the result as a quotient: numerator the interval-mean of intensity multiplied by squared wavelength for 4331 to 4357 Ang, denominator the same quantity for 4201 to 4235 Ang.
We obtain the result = 1.13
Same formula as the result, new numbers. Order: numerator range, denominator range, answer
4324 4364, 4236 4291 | 1.13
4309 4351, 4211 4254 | 1.08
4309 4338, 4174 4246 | 1.14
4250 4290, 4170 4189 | 1.12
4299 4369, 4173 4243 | 1.14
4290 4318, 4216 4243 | 0.90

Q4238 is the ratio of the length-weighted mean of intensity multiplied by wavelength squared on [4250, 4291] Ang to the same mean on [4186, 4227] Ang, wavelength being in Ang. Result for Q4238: 1.0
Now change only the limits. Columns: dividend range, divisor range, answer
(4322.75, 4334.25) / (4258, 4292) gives 1.15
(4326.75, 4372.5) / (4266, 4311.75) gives 1.25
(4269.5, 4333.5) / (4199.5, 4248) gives 1.02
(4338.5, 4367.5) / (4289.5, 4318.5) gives 1.27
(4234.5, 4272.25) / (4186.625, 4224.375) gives 1.04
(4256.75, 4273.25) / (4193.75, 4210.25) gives 1.12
